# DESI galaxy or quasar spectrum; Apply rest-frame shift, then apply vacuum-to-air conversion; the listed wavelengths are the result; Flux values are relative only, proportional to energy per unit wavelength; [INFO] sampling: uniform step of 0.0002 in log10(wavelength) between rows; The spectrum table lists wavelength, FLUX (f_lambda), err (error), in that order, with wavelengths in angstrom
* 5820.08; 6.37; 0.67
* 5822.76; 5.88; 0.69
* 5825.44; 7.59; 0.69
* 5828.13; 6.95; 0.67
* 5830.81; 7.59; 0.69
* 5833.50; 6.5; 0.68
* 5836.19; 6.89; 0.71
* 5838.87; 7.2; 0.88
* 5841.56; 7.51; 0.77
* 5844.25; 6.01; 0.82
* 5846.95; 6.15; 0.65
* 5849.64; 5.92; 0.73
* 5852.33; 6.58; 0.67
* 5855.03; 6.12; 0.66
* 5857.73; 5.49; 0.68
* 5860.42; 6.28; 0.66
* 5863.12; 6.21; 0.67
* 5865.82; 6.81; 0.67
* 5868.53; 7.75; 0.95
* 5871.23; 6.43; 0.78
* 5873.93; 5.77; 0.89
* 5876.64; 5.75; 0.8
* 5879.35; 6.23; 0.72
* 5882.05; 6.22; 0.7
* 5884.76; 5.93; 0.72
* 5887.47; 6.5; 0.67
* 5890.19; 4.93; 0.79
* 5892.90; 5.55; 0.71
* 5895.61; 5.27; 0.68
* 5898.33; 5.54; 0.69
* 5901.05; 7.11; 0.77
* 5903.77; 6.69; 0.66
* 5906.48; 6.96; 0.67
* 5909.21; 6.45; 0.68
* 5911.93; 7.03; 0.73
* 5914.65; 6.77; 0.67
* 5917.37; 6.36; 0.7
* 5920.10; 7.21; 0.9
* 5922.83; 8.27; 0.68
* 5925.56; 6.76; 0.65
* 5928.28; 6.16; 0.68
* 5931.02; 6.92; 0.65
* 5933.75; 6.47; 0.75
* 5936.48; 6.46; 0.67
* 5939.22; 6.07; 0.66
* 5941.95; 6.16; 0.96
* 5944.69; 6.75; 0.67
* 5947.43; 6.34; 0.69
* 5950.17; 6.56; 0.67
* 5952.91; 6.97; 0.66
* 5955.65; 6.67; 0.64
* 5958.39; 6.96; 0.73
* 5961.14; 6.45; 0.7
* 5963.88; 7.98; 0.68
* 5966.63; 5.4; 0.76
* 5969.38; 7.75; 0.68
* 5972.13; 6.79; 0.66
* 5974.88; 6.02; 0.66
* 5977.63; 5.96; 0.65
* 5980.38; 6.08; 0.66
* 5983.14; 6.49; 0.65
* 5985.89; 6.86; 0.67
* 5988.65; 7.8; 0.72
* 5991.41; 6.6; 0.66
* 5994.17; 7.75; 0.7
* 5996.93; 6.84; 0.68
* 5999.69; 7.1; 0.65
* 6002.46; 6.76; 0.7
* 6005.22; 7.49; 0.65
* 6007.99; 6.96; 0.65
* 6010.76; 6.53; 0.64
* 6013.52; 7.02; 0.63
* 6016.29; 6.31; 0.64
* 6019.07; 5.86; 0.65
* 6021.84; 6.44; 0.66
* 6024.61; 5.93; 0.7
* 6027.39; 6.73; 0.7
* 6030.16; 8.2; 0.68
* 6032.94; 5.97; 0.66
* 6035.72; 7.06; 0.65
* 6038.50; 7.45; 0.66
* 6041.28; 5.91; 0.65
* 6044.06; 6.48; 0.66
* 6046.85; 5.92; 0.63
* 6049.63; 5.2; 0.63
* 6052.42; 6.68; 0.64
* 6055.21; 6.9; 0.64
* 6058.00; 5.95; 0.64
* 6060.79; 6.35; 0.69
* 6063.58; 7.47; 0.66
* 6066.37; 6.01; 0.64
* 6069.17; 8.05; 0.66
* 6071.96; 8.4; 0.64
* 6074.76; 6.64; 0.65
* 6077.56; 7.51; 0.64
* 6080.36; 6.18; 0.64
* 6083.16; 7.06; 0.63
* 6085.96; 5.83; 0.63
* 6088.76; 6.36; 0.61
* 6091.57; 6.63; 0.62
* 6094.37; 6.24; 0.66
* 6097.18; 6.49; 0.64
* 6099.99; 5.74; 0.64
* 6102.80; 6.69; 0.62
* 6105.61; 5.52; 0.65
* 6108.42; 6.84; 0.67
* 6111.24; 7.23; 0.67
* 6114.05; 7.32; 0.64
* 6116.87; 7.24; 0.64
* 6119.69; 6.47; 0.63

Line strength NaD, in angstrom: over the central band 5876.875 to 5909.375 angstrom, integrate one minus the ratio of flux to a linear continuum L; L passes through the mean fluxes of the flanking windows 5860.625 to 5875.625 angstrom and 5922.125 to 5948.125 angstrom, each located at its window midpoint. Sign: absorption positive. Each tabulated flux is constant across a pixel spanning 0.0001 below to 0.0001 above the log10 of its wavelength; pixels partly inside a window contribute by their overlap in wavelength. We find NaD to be 2.4 angstrom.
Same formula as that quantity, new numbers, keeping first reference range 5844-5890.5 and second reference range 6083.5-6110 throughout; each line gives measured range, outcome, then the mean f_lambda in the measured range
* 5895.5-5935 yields -3.10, 6.71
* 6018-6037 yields -1.03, 6.61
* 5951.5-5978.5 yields -2.01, 6.71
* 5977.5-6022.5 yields -3.78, 6.78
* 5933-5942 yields -0.09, 6.3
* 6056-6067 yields -0.38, 6.5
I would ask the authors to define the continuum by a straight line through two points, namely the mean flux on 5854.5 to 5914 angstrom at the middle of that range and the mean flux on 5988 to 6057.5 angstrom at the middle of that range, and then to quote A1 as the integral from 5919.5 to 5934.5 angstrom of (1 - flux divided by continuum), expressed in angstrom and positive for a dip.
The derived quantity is -1.4 angstrom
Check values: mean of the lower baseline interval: 6.24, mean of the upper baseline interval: 6.69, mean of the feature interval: 6.97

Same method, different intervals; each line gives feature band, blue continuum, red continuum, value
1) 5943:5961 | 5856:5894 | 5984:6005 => 0.22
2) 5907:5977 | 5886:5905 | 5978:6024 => -4.52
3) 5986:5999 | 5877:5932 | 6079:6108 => -1.71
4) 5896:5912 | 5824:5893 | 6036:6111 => -0.13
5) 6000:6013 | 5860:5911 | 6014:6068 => -1.07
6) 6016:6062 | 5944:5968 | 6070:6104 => 1.63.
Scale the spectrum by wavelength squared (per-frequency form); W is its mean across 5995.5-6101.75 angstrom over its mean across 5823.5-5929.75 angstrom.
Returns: 1.08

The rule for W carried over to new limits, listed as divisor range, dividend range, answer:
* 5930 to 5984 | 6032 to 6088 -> 1.05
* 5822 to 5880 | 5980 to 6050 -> 1.09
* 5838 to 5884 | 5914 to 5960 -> 1.08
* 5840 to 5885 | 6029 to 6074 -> 1.14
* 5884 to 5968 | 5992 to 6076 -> 1.07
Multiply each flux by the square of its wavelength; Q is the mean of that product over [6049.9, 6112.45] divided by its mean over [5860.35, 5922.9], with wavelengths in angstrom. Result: 1.11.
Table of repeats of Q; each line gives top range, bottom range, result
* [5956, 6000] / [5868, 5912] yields 1.13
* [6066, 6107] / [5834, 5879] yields 1.12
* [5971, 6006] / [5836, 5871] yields 1.09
